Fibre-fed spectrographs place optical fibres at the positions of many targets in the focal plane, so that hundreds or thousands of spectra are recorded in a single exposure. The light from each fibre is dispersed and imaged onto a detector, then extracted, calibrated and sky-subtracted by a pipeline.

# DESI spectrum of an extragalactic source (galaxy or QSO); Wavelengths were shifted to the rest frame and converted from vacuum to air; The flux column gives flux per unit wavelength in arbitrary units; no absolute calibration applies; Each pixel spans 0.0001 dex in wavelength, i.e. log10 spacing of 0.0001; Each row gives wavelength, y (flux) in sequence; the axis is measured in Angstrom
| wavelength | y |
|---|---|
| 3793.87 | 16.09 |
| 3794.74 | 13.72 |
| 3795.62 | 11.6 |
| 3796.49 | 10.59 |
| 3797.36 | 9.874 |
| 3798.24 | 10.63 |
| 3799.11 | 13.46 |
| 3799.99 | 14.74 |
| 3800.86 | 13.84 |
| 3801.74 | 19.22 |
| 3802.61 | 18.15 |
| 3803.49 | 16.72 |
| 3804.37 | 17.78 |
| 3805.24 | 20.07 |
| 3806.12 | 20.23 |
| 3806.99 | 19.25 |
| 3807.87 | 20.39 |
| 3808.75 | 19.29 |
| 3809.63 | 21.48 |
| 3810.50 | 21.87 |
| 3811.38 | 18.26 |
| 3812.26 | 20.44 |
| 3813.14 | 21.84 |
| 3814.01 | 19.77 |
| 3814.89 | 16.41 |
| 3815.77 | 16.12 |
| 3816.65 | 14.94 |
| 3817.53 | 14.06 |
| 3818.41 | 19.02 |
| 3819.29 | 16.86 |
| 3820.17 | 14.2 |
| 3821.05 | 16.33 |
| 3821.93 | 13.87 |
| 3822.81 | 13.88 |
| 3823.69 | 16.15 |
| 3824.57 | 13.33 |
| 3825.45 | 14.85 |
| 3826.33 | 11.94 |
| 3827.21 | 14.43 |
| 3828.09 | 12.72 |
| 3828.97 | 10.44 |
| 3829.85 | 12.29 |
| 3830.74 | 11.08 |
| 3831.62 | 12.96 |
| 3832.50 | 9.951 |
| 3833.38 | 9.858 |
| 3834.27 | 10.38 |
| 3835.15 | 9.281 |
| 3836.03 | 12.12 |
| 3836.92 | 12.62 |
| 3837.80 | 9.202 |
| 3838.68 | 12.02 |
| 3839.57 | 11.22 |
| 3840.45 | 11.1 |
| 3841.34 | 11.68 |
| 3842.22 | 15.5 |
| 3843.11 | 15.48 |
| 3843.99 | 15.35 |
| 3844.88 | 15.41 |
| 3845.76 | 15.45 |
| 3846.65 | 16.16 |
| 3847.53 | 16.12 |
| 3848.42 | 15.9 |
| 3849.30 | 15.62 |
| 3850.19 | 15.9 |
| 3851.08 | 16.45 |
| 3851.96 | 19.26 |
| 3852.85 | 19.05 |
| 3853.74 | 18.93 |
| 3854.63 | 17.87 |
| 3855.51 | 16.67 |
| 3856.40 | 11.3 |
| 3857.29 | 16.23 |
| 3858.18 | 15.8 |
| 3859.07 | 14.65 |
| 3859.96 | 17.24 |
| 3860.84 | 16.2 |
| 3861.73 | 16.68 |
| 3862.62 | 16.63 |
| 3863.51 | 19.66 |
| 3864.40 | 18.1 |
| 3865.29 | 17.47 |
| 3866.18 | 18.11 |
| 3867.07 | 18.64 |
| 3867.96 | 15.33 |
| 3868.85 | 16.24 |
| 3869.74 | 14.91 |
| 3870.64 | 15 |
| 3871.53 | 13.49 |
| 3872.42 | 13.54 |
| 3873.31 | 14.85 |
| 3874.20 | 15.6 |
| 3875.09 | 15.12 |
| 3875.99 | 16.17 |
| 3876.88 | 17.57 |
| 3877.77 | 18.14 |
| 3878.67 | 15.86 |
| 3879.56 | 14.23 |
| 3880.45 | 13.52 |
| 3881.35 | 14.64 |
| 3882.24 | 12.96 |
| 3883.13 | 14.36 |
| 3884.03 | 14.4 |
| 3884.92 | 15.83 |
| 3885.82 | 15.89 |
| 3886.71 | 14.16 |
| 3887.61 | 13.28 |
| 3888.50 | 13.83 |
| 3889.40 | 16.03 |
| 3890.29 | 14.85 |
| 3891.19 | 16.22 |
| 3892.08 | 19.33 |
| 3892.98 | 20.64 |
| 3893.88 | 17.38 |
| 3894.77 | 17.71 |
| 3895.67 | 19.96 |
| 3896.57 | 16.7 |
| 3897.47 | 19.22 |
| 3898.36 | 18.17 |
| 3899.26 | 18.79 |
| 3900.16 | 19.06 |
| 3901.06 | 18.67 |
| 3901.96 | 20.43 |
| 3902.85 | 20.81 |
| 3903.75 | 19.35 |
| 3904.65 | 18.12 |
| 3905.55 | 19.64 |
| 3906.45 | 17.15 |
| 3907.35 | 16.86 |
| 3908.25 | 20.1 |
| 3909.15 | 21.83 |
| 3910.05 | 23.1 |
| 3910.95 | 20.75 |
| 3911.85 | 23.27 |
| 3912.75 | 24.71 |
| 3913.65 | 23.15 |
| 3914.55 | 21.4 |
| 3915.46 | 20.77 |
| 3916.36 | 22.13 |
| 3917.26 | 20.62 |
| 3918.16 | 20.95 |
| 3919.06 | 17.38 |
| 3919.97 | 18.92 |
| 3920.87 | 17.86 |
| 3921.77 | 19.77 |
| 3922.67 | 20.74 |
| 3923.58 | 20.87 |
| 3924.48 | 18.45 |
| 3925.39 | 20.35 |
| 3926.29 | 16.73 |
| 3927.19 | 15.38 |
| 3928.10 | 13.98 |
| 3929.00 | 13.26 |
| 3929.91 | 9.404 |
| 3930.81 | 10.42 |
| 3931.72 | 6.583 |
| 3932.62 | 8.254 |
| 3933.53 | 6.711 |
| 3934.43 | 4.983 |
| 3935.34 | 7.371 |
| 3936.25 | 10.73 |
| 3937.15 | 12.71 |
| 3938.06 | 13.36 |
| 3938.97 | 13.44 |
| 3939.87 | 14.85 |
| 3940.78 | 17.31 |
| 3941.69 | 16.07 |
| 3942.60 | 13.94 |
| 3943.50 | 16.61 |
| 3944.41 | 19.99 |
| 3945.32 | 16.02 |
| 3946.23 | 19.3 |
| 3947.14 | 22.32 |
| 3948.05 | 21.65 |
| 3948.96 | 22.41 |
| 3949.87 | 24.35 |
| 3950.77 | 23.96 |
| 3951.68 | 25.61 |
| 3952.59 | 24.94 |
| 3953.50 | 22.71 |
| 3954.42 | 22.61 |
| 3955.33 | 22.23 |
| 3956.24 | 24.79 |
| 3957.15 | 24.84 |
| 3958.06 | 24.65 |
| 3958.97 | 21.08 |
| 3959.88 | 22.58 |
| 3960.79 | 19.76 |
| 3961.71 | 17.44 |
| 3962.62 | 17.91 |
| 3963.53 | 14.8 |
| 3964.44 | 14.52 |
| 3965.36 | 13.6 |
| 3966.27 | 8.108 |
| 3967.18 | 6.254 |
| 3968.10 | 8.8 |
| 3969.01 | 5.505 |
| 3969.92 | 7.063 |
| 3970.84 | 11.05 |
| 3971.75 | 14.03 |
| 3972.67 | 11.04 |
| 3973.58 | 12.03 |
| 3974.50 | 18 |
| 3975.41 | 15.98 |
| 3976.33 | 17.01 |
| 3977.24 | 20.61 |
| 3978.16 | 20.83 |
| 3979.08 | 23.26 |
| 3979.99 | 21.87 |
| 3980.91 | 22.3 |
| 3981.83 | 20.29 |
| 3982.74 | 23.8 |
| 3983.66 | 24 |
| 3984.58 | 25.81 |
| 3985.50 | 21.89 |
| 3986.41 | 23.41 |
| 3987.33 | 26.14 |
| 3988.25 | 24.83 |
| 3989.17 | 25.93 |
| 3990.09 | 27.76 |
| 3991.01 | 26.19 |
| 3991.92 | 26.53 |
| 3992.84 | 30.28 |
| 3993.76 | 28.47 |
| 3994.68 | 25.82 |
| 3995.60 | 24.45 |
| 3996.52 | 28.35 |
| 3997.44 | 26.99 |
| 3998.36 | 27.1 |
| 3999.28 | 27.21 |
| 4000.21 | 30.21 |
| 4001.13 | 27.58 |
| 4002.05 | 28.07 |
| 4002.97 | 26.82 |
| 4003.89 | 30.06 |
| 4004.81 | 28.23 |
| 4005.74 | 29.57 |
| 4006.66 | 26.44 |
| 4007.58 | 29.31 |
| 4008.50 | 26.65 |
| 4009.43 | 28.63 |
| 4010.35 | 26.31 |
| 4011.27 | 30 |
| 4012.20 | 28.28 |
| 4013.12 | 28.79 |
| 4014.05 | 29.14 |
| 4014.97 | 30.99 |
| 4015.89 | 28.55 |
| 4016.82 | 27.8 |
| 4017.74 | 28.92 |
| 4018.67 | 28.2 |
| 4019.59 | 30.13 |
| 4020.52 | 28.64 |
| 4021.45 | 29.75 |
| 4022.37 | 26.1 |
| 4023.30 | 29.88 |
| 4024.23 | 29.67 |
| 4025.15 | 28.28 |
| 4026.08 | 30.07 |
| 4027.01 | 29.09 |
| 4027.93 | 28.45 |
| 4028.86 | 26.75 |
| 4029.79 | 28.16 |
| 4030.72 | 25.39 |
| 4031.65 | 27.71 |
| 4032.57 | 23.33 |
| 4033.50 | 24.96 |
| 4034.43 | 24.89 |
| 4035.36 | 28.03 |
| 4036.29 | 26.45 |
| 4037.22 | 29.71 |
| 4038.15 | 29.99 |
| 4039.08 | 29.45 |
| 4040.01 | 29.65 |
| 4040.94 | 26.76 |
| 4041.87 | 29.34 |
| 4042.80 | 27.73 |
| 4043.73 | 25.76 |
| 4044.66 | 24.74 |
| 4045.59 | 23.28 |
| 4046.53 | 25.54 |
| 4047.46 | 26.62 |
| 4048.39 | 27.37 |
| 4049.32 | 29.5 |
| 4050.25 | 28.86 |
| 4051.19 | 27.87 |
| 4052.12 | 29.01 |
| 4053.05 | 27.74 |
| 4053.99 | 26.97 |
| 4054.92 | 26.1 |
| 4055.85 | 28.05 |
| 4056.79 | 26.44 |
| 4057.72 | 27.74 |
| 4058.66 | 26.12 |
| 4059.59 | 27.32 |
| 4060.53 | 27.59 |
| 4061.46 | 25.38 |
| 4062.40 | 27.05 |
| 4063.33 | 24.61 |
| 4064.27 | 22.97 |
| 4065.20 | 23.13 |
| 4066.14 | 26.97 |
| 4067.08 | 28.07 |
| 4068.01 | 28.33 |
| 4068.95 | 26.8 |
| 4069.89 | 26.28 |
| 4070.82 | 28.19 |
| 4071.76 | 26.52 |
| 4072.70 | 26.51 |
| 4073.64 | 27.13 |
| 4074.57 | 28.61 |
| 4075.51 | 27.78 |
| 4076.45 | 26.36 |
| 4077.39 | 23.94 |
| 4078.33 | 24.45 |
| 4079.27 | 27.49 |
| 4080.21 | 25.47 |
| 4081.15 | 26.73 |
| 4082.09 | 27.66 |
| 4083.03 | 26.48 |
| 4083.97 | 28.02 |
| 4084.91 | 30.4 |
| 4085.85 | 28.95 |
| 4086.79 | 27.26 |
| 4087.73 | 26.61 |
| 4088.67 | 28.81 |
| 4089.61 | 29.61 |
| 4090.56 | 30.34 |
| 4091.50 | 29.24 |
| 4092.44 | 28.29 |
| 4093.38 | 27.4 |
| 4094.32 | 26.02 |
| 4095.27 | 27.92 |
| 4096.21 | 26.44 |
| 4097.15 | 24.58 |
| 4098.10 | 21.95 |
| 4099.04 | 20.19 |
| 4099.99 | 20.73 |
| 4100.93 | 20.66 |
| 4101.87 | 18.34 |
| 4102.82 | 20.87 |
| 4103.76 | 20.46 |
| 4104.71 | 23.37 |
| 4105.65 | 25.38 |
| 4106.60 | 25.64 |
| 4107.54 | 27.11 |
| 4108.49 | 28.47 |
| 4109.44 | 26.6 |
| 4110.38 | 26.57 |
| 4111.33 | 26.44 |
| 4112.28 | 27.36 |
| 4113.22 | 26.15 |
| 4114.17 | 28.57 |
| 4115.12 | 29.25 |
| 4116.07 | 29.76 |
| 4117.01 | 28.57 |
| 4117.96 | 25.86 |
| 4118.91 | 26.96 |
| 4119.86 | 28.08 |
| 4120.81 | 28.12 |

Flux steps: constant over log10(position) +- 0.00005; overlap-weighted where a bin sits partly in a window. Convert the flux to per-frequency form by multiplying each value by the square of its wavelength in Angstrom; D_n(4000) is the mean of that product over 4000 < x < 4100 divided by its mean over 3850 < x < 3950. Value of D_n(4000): 1.75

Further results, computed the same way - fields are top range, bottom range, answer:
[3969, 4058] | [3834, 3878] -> 1.82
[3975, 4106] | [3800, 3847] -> 1.95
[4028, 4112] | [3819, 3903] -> 1.91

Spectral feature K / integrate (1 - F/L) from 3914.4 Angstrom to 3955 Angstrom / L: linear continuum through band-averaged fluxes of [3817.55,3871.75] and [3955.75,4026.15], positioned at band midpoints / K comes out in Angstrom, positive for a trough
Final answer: 6.18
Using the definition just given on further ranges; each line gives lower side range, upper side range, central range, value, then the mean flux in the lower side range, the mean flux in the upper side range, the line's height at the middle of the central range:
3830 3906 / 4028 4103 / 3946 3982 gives 4.5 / 15.7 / 26.6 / 21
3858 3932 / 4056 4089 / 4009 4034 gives -4.3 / 17.3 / 26.8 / 24.1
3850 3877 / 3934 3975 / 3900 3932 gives -4.3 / 16.4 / 16.6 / 16.5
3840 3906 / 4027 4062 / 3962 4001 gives 5.2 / 16.4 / 27.2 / 23.2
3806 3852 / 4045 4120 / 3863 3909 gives 2.1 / 15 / 26.5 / 17.6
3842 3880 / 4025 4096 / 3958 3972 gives 5.1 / 16.2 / 27.2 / 22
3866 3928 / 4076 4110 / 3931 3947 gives 5.4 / 17.8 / 25.8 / 19.5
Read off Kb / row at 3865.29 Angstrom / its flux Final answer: 17.47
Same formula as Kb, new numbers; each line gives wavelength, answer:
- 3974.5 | 18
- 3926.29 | 16.73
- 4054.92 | 26.1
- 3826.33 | 11.94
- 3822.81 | 13.88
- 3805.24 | 20.07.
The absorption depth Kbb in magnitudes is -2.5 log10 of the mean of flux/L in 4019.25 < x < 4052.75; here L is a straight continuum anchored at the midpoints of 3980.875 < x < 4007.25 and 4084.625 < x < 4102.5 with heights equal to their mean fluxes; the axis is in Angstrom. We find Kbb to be -0.06 mag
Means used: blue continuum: 26.4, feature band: 27.7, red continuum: 25.9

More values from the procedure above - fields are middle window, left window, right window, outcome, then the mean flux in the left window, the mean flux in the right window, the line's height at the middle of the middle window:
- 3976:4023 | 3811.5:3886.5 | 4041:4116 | -0.18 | 15.1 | 26.4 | 22.5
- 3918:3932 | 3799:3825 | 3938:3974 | 0.07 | 17.4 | 17.4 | 17.4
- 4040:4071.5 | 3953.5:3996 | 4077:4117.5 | -0.12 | 19.8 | 26.2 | 24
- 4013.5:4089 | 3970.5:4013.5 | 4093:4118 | -0.11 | 24.5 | 25.2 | 24.8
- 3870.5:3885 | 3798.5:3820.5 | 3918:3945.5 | 0.07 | 17.9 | 14.5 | 16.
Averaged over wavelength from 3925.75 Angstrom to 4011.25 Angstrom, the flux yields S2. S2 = 19.9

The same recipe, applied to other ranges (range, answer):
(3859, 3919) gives 17.6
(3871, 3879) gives 15.6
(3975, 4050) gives 26.8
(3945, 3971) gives 18.4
